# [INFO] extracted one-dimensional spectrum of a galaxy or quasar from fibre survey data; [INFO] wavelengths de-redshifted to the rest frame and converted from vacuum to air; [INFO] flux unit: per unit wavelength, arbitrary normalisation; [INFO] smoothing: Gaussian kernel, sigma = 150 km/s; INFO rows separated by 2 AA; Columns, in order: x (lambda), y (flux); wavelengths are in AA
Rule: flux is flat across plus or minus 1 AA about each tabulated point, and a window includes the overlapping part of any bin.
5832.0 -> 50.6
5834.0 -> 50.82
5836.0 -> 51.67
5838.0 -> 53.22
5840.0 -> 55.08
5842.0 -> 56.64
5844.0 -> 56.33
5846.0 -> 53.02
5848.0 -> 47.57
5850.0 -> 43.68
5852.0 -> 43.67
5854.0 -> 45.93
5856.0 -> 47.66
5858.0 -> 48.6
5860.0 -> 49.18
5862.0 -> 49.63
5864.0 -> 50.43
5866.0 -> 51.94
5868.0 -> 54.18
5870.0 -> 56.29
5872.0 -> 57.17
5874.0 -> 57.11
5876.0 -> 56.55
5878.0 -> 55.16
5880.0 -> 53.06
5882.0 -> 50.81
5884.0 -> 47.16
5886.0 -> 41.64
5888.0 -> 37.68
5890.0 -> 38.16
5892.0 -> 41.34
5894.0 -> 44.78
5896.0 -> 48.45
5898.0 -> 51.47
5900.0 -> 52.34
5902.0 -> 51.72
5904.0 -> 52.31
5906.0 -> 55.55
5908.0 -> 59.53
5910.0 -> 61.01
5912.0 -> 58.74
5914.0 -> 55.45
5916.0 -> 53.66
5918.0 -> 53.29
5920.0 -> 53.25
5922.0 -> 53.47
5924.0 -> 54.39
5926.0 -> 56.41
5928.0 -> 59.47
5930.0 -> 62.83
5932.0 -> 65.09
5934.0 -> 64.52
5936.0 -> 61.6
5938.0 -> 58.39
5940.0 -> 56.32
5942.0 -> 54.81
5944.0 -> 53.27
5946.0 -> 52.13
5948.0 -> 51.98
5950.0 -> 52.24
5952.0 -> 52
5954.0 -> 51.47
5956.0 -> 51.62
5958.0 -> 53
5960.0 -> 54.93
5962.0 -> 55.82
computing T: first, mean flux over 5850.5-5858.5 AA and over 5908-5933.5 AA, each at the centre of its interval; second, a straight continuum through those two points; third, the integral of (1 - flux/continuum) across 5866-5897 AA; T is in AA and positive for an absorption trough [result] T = 0.7 AA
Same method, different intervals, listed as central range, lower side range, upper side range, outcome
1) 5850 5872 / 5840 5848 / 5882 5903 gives 0.6 AA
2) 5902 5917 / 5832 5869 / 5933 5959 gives -0.9 AA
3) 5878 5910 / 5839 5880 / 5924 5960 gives 2.8 AA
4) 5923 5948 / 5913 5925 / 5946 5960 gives -2.3 AA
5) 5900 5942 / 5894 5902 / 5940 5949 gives -4.4 AA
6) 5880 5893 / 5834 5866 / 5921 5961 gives 2.2 AA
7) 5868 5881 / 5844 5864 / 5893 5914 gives -1.4 AA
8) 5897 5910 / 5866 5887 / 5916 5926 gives -0.2 AA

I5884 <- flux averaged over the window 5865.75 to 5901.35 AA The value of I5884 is 49.7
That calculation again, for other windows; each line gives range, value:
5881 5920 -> 50.3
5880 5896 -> 44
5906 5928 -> 56.1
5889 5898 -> 44.1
